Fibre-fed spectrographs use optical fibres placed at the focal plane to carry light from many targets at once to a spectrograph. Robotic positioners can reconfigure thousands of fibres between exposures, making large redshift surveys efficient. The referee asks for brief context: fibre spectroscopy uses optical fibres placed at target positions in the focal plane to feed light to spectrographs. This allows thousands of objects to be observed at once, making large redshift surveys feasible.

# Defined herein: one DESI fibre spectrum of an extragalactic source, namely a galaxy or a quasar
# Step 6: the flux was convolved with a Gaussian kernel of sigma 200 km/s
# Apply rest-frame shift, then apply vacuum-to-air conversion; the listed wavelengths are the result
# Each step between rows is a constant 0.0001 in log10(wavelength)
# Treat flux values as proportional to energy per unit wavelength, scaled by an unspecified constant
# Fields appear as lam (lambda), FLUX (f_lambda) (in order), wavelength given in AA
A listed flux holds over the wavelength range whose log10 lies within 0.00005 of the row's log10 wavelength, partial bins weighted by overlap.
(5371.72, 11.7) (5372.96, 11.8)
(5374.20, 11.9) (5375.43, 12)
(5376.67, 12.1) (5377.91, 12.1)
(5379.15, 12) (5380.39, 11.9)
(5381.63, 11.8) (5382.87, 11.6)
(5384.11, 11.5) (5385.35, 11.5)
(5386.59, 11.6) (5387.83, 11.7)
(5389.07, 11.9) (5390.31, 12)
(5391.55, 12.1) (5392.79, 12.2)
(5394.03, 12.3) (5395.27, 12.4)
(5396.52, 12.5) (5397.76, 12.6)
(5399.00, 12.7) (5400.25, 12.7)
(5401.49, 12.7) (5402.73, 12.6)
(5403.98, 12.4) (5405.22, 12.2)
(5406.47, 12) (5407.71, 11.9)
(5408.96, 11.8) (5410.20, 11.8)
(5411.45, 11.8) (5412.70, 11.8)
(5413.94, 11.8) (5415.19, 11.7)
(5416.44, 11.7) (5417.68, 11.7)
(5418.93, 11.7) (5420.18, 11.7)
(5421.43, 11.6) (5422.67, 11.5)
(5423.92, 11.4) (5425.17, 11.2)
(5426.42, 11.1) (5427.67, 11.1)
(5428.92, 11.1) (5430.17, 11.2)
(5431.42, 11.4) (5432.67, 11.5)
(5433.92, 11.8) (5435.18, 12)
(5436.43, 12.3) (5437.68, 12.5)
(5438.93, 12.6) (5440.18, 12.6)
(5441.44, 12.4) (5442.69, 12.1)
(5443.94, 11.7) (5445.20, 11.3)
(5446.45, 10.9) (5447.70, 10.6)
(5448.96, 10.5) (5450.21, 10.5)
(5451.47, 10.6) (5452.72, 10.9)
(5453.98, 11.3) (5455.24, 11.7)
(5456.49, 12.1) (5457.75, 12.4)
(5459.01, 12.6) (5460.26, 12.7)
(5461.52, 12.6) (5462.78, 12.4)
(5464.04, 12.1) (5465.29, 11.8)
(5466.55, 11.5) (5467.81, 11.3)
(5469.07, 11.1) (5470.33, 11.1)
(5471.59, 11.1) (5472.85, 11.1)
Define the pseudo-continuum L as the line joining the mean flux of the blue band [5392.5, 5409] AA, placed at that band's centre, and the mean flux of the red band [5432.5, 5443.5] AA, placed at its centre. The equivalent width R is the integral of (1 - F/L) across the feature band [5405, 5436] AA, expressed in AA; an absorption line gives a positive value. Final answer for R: 1.7 AA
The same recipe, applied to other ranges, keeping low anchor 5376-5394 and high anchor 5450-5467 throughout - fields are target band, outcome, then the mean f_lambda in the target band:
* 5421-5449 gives 0.57 AA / 11.6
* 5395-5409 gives -0.63 AA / 12.4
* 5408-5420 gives 0.10 AA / 11.8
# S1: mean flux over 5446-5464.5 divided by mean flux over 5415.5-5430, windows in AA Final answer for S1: 1.01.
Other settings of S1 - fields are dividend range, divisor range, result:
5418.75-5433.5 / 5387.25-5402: 0.92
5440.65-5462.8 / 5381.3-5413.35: 0.96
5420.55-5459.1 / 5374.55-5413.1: 0.96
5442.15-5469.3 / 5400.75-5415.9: 0.96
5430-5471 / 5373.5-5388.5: 0.99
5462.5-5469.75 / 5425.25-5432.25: 1.04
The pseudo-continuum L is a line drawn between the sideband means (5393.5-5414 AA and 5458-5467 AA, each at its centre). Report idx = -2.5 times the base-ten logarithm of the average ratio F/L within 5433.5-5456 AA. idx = 0.06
